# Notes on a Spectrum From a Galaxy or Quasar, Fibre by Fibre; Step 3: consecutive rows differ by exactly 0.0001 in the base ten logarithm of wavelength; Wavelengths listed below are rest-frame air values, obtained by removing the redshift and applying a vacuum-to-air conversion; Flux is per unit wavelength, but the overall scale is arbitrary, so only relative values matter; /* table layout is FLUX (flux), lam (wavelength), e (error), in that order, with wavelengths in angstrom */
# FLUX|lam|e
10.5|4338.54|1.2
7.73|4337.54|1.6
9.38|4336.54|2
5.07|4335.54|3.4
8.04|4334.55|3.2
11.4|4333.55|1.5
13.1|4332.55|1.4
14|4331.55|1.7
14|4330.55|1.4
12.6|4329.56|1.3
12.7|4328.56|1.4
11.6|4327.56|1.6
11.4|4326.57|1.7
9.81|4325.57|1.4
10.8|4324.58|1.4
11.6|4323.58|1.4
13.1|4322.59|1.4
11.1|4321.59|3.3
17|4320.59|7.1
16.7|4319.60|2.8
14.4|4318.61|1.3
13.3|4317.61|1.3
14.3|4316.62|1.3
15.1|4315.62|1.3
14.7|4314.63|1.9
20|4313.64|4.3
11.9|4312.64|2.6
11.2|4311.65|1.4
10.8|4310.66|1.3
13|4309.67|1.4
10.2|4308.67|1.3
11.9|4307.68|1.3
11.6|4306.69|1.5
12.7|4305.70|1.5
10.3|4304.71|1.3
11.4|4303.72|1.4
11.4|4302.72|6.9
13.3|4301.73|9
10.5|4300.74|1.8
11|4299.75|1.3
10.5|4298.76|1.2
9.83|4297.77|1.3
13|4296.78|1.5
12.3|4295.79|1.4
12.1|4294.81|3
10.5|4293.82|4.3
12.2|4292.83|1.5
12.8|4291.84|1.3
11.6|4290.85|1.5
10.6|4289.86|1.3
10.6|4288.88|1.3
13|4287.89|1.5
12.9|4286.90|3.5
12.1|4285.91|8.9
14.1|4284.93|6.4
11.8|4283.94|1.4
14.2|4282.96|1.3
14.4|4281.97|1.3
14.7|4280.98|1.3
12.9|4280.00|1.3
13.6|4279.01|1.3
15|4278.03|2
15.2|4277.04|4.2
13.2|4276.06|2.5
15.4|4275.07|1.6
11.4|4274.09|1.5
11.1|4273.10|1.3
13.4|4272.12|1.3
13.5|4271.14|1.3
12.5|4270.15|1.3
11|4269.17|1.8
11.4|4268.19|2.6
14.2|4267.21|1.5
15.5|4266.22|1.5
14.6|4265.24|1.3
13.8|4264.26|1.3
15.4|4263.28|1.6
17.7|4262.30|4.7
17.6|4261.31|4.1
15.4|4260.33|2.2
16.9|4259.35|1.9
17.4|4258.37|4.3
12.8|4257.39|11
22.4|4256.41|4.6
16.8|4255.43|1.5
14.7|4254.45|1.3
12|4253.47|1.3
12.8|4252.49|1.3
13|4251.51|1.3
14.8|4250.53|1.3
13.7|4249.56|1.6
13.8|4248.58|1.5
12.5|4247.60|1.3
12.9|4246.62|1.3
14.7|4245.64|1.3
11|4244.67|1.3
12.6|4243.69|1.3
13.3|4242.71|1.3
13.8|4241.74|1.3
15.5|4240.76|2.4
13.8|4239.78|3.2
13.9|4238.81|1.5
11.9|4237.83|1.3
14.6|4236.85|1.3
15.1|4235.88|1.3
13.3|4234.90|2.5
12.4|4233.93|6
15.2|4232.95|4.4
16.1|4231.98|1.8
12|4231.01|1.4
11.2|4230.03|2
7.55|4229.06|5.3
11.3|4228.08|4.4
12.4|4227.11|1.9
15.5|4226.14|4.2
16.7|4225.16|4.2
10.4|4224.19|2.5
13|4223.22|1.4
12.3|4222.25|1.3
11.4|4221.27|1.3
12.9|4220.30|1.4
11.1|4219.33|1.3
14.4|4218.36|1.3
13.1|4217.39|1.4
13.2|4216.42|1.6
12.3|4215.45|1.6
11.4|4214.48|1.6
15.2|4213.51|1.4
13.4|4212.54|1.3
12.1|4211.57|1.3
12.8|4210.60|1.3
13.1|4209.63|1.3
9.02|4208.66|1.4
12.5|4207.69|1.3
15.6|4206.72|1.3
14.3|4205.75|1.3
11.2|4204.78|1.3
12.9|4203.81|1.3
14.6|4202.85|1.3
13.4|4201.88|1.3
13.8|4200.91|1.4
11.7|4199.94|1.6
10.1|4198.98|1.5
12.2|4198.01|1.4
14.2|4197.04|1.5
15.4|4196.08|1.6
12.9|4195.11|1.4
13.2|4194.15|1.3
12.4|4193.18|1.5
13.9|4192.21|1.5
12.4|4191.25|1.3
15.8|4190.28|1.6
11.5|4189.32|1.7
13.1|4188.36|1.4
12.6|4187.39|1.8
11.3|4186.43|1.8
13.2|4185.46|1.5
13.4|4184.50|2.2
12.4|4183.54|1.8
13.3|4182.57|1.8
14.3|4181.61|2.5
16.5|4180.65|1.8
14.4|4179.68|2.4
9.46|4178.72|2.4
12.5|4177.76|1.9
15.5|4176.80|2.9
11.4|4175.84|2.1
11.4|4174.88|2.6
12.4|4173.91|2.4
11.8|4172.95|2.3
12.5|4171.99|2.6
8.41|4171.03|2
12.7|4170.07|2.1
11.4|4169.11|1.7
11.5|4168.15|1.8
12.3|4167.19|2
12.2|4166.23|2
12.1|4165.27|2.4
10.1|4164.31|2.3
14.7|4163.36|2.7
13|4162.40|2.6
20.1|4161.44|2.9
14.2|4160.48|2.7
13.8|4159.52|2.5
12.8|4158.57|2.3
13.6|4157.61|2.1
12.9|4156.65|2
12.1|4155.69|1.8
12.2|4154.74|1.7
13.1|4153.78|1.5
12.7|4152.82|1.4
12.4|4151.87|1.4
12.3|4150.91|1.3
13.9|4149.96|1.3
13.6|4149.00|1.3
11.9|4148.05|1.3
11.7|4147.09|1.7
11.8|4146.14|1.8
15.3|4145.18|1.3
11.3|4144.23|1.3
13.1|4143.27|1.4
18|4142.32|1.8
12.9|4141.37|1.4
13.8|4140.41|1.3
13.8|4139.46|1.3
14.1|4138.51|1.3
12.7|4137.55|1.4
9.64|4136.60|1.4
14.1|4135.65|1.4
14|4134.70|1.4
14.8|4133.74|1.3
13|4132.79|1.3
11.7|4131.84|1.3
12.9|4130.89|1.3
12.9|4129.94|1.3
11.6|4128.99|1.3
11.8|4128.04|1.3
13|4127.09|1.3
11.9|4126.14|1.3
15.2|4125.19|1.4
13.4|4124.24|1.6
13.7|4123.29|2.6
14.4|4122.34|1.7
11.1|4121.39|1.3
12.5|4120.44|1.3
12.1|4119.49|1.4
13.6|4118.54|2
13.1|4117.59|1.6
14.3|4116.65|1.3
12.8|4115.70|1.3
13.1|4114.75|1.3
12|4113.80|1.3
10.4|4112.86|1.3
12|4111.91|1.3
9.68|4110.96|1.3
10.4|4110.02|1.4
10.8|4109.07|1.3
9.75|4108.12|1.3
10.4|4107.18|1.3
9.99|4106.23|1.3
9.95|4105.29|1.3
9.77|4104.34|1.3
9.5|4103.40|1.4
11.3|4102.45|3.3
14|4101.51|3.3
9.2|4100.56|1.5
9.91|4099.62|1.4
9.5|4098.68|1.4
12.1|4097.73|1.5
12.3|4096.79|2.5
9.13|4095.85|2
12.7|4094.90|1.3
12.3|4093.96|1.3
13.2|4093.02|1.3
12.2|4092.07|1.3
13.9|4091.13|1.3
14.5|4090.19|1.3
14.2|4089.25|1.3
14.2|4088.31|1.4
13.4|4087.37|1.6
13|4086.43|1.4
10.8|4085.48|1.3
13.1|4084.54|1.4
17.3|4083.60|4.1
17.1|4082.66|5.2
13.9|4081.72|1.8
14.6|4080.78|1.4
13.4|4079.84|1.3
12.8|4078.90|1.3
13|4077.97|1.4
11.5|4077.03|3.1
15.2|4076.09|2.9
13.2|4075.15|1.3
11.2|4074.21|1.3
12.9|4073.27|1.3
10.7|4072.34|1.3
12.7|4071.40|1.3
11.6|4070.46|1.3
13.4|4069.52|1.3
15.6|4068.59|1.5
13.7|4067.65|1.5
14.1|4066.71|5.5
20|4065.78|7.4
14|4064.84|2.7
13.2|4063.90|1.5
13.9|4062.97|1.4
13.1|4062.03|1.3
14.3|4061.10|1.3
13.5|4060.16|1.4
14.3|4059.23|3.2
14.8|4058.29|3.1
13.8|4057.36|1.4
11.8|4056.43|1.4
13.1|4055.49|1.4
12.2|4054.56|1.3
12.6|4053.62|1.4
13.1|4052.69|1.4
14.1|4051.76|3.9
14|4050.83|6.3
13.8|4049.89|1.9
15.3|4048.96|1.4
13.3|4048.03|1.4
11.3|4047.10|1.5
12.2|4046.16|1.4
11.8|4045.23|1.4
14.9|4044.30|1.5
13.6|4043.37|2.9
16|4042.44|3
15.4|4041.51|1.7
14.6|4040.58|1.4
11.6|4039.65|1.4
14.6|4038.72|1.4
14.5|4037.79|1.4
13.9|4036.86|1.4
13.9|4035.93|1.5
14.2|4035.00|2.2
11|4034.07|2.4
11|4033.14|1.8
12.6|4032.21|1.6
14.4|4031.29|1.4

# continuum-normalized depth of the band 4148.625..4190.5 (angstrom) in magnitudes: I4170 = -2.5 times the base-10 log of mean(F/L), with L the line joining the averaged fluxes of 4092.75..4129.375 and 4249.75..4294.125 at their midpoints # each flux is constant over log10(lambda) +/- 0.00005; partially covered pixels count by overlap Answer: -0.03 mag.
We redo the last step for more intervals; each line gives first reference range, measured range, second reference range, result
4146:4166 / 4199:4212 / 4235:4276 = 0.07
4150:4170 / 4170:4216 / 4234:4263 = 0.06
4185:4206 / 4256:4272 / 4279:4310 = -0.21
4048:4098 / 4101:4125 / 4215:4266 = 0.15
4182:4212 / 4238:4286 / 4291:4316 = -0.13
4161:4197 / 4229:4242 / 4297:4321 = -0.05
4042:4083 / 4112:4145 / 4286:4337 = 0.01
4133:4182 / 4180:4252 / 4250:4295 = 0.02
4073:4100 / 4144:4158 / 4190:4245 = 0.02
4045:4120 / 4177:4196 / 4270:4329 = -0.04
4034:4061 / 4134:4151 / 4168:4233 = -0.01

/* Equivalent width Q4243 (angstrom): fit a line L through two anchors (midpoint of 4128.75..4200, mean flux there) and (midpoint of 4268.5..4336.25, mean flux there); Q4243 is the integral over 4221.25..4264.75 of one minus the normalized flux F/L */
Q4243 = -4.5 angstrom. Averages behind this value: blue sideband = 13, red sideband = 12.5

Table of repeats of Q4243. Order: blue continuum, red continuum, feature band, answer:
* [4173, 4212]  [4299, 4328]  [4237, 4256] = -1.21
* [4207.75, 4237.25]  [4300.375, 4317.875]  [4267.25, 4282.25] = -0.64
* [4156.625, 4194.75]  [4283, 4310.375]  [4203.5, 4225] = -0.22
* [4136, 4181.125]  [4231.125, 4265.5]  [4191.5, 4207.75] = 0.51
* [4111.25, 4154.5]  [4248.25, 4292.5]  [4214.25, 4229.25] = 1.15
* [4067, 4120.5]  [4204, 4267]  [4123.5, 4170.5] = -0.77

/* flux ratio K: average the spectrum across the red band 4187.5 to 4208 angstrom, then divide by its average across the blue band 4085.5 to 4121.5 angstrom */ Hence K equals 1.12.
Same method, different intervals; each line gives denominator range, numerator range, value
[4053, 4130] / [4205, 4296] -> 1.06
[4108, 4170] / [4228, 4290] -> 1.07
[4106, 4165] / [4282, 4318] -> 0.96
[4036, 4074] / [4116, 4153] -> 0.96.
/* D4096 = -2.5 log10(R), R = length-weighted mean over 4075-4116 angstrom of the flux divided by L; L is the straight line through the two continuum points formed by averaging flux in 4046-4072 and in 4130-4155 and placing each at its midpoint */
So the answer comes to 0.104 mag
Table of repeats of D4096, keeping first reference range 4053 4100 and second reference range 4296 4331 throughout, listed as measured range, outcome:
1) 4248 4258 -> -0.16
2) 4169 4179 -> 0.10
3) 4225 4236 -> -0.02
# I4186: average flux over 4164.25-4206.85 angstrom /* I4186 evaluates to 12.8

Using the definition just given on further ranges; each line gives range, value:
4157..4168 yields 13.5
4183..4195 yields 12.9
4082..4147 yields 12.5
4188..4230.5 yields 12.8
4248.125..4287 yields 14.2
